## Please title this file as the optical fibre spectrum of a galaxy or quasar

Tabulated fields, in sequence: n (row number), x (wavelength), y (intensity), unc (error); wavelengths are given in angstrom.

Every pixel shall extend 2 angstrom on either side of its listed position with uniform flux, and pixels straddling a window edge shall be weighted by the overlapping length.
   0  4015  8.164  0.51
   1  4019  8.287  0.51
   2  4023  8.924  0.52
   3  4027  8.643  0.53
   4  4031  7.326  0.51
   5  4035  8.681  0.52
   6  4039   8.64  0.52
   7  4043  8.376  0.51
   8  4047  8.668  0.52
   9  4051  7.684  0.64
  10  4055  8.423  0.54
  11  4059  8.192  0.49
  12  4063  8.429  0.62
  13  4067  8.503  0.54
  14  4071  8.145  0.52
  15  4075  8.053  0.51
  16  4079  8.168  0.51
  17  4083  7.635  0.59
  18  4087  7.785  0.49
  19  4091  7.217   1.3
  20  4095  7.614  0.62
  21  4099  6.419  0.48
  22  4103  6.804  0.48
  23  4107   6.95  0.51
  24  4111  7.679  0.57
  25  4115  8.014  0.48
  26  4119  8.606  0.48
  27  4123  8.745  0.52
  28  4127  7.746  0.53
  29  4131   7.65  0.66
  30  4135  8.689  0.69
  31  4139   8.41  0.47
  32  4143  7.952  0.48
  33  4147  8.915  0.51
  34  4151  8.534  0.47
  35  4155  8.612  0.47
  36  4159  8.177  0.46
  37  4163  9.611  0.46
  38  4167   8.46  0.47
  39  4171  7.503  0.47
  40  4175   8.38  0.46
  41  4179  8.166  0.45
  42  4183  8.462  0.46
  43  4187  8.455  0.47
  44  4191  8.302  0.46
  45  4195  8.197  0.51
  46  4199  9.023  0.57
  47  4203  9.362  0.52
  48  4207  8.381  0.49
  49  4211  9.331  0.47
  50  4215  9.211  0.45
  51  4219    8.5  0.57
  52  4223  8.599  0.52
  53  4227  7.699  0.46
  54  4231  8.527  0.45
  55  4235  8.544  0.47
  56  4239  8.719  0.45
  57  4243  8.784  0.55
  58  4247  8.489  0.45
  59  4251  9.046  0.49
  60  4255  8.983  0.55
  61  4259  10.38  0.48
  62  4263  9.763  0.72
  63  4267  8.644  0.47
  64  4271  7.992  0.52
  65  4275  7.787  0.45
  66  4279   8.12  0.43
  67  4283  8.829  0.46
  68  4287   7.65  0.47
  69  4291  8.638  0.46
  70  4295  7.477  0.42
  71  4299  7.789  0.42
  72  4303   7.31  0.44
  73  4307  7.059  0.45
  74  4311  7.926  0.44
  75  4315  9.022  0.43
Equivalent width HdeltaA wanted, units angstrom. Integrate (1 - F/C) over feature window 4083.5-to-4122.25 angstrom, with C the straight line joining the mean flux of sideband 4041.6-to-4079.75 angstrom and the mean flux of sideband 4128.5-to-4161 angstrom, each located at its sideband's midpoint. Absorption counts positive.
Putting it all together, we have 3.8 angstrom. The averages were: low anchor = 8.27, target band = 7.5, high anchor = 8.36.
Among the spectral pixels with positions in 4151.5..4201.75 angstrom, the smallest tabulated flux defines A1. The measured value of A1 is 7.503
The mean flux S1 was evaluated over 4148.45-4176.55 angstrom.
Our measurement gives 8.48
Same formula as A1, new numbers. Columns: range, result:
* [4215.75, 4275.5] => 7.699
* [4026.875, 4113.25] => 6.419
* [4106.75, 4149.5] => 6.95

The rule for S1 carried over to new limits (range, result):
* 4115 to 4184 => 8.38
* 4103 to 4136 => 7.92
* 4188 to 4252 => 8.66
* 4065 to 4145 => 7.84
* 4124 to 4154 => 8.3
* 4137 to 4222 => 8.57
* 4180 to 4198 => 8.38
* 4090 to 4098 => 7.32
